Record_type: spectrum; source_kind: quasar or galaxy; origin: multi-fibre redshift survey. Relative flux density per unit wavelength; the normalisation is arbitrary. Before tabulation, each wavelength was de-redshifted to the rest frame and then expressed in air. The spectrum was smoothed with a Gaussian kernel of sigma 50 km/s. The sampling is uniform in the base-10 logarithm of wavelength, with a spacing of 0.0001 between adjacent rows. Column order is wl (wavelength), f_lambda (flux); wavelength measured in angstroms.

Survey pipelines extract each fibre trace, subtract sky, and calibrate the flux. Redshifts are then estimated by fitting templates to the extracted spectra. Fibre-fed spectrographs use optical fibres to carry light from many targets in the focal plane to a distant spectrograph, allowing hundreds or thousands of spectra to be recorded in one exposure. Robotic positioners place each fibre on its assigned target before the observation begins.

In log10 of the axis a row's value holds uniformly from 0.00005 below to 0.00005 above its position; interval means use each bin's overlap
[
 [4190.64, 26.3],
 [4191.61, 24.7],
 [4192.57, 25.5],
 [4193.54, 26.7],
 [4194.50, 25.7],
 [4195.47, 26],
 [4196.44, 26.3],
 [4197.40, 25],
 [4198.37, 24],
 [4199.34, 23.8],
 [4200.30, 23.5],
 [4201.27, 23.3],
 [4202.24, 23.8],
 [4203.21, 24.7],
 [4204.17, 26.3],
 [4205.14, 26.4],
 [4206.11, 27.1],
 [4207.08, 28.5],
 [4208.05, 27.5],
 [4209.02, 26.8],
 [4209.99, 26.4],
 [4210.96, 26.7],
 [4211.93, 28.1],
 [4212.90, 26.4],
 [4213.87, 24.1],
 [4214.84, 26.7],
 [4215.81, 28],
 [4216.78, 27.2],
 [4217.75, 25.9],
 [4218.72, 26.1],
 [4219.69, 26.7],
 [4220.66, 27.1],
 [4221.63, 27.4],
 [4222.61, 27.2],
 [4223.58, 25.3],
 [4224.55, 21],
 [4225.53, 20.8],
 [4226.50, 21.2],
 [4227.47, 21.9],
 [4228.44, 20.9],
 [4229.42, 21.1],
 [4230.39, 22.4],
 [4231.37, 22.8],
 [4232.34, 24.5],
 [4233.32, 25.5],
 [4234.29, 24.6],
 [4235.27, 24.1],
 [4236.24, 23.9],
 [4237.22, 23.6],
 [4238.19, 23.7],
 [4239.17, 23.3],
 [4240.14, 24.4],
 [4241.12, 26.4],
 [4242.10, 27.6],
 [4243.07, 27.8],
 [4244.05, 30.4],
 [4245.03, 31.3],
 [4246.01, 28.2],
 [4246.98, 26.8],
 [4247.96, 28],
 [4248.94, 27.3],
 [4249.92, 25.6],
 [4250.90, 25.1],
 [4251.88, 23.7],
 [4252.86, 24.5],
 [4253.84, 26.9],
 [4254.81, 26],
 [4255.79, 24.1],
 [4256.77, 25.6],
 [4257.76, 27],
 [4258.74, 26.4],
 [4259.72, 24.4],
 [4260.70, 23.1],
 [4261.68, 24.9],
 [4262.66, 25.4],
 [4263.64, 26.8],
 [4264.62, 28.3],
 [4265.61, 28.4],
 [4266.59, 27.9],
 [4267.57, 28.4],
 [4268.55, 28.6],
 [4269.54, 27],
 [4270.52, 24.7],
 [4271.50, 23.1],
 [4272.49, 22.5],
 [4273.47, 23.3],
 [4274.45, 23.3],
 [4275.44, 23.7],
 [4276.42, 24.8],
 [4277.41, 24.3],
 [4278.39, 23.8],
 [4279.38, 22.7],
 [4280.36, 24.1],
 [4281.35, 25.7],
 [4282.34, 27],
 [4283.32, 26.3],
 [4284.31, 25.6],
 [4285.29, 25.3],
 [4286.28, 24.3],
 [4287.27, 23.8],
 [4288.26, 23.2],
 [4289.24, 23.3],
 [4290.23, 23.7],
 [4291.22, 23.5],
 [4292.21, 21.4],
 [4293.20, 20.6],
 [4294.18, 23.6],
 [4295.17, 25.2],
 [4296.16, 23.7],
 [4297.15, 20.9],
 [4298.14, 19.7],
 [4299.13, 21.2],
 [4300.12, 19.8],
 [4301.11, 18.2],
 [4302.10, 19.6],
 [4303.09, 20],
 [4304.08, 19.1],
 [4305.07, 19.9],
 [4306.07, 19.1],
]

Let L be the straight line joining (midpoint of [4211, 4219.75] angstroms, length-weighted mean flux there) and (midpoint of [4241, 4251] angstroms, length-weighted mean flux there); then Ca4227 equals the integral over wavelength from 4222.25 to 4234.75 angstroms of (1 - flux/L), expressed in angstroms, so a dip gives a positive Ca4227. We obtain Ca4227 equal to 1.9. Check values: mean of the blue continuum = 26.6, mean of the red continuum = 27.8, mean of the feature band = 23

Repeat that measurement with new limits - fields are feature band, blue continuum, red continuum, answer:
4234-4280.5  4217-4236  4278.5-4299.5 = -3.52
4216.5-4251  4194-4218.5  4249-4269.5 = 1.10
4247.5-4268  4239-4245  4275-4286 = 0.11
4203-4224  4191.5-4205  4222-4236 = -2.29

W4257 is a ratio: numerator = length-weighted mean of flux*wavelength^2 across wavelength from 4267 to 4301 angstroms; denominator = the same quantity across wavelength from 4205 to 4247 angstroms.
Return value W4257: 1.0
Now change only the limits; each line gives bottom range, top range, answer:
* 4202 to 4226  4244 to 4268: 1.04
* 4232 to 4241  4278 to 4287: 1.05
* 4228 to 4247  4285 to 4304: 0.90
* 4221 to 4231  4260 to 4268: 1.18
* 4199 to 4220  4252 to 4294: 0.98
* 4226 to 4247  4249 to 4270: 1.06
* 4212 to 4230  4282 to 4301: 0.96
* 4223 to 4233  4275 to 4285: 1.14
